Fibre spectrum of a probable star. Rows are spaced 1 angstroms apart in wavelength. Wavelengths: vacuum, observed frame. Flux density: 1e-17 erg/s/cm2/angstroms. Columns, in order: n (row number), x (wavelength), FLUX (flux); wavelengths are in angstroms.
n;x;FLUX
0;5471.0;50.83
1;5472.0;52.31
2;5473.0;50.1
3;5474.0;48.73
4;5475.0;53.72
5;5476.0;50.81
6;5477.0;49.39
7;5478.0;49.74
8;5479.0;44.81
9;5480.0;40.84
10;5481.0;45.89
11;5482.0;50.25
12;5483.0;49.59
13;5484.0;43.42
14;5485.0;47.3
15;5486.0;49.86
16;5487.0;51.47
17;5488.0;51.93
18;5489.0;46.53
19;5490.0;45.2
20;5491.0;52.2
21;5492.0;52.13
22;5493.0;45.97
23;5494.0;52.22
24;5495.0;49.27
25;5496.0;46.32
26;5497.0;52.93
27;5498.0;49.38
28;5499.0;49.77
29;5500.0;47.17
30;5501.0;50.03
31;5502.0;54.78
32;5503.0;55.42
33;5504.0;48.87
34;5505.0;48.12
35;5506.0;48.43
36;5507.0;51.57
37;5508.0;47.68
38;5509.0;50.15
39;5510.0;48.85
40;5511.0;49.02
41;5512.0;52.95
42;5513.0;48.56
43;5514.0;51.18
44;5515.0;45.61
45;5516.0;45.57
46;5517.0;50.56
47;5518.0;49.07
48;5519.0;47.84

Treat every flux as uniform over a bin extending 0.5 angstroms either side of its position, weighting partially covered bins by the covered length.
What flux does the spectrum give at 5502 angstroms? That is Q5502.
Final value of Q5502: 54.78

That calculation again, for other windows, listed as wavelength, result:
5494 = 52.22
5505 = 48.12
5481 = 45.89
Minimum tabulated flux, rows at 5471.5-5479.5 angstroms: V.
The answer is 44.81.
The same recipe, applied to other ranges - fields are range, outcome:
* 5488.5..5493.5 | 45.2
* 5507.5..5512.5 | 47.68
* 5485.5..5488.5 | 49.86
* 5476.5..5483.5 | 40.84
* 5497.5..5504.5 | 47.17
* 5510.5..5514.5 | 48.56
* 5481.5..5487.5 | 43.42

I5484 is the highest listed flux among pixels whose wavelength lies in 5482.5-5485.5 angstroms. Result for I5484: 49.59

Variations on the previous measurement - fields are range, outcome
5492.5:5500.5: 52.93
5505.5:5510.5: 51.57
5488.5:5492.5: 52.2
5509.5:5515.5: 52.95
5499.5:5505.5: 55.42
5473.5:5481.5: 53.72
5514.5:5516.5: 45.61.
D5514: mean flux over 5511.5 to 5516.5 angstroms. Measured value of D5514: 48.8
